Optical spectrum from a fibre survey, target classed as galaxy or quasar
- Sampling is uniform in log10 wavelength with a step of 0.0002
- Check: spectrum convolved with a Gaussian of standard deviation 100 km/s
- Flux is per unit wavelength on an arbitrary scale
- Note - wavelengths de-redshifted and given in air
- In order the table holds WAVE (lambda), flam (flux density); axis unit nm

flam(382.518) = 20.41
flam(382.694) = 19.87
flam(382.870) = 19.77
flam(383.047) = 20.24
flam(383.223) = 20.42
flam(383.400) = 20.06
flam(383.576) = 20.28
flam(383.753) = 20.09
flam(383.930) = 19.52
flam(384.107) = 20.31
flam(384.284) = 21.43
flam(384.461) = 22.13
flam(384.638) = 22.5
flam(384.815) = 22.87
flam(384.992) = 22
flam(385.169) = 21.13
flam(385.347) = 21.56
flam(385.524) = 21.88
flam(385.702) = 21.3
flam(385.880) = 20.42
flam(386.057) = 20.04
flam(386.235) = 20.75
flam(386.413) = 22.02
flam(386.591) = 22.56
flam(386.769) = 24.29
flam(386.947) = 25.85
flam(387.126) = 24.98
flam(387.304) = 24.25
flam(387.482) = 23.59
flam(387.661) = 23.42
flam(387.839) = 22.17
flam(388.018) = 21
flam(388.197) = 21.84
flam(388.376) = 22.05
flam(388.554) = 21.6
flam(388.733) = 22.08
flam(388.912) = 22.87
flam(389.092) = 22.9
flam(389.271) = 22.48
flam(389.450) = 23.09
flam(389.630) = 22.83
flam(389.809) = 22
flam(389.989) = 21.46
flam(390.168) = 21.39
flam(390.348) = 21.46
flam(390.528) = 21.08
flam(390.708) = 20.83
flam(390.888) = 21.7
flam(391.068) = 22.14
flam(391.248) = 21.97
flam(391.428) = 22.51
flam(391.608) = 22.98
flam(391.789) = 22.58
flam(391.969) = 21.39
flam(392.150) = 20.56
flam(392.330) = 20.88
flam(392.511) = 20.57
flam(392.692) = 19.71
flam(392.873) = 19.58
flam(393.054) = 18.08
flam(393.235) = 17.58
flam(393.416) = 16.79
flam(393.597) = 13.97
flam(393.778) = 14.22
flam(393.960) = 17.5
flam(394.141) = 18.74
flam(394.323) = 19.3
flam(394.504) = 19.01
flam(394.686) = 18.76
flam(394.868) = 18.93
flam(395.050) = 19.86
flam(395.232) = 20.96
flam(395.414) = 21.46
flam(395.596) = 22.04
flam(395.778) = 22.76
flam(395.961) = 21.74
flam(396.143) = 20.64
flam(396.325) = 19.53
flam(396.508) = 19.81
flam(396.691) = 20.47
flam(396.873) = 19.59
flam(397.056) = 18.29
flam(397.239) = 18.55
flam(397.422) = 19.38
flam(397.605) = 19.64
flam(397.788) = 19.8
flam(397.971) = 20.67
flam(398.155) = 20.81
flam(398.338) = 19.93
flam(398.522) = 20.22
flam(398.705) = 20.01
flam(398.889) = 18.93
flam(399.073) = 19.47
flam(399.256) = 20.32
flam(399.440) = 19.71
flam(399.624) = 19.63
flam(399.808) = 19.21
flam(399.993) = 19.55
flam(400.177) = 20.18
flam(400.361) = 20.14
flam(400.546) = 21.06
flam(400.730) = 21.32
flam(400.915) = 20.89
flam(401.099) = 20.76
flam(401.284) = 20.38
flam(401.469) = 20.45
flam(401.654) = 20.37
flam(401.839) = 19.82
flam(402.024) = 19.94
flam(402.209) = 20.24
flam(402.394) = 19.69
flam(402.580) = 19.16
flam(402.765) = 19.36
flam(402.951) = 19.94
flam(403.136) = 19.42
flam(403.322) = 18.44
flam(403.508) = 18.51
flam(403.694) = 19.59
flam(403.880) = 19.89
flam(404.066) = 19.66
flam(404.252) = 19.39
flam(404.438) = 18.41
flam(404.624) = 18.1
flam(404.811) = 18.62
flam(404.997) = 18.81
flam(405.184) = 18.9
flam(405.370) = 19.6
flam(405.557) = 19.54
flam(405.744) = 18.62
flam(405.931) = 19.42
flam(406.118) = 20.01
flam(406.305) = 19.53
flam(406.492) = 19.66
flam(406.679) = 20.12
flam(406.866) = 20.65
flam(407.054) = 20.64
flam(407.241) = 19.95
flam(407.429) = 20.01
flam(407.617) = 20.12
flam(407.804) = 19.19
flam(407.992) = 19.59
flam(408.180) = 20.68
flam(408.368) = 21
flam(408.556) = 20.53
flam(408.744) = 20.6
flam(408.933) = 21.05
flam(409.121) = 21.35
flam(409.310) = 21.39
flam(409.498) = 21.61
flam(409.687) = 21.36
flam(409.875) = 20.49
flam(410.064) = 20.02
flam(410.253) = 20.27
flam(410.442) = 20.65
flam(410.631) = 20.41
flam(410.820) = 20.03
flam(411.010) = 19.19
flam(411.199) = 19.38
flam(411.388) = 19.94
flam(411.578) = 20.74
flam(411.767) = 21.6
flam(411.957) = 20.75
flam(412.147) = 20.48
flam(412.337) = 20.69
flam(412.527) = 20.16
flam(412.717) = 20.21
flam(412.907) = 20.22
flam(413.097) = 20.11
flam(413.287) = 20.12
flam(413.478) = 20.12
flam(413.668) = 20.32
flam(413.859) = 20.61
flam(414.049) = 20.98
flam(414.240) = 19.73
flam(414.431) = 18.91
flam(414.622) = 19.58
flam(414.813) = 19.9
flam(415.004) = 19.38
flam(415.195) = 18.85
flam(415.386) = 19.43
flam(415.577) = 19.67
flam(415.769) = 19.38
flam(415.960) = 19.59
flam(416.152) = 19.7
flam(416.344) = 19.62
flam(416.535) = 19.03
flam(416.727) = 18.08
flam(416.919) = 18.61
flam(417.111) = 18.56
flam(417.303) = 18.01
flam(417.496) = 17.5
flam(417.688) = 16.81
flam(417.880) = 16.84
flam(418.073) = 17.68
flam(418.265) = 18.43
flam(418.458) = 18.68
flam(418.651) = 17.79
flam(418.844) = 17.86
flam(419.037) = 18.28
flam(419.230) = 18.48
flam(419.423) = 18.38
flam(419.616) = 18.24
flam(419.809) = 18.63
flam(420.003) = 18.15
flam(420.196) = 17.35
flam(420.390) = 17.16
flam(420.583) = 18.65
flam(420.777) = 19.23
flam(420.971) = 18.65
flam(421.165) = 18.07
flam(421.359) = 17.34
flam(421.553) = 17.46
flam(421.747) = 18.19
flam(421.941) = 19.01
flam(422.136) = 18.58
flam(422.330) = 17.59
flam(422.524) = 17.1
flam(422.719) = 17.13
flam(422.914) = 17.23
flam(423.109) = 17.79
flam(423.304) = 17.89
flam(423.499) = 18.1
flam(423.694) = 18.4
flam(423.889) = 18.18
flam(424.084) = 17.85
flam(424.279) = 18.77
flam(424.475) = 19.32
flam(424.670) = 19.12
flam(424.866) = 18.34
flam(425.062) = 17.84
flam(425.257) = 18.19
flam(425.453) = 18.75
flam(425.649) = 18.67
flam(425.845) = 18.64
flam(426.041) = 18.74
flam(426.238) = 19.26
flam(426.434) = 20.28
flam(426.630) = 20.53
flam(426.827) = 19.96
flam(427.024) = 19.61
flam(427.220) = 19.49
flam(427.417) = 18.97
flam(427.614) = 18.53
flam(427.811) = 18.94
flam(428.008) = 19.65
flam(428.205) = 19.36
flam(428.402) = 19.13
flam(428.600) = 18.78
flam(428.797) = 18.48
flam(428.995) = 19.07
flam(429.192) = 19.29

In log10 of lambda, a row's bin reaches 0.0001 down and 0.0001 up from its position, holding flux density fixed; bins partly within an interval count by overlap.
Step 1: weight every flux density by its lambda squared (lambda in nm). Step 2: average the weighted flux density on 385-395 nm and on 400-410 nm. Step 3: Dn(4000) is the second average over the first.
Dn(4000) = 1.0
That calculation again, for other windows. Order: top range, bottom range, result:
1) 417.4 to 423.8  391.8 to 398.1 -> 1.05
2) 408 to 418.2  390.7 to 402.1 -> 1.08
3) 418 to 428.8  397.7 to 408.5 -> 1.03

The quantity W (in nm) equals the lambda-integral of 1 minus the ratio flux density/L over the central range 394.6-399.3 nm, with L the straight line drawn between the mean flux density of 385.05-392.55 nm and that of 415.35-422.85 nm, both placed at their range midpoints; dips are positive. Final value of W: 0.219 nm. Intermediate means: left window 22.1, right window 18.3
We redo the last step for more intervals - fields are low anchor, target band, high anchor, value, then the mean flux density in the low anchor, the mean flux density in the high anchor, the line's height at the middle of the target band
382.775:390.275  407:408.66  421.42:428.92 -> -0.01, 21.9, 18.6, 20.1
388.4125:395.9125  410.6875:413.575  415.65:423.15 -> -0.22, 20.6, 18.2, 18.8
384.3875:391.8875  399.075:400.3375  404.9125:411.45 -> 0.08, 22.3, 20.1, 21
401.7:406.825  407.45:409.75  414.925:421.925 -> -0.19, 19.4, 18.4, 19.1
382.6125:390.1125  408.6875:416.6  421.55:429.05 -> -0.19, 21.9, 18.7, 19.7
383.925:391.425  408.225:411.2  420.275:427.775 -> -0.10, 22.1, 18.5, 19.9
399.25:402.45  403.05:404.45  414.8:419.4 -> 0.05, 20.2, 18.6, 19.9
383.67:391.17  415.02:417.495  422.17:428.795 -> 0.06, 22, 18.7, 19.5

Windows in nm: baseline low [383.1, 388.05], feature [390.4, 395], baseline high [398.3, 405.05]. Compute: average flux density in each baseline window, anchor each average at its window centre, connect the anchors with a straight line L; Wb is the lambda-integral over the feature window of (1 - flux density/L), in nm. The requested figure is 0.280 nm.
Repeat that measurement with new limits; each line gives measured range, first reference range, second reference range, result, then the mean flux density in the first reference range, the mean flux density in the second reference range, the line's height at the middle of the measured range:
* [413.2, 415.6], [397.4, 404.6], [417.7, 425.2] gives -0.145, 19.8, 18.1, 18.7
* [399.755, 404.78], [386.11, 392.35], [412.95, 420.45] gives 0.223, 22.3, 18.8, 20.7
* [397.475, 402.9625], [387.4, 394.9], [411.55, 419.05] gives 0.036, 20.7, 19.3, 20.2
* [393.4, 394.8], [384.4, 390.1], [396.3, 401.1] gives 0.238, 22.4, 19.9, 20.9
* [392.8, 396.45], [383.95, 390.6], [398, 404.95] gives 0.320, 22.2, 19.8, 20.9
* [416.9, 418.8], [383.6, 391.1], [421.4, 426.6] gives 0.111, 22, 18.3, 19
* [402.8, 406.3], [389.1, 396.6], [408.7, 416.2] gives 0.192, 20.4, 20.2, 20.3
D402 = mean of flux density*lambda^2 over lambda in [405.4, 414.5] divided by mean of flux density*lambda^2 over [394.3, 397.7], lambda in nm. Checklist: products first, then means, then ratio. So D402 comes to 1.1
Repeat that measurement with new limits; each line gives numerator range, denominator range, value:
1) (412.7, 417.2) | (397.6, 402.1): 1.05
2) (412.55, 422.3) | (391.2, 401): 1.05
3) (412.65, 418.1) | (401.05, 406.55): 1.05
